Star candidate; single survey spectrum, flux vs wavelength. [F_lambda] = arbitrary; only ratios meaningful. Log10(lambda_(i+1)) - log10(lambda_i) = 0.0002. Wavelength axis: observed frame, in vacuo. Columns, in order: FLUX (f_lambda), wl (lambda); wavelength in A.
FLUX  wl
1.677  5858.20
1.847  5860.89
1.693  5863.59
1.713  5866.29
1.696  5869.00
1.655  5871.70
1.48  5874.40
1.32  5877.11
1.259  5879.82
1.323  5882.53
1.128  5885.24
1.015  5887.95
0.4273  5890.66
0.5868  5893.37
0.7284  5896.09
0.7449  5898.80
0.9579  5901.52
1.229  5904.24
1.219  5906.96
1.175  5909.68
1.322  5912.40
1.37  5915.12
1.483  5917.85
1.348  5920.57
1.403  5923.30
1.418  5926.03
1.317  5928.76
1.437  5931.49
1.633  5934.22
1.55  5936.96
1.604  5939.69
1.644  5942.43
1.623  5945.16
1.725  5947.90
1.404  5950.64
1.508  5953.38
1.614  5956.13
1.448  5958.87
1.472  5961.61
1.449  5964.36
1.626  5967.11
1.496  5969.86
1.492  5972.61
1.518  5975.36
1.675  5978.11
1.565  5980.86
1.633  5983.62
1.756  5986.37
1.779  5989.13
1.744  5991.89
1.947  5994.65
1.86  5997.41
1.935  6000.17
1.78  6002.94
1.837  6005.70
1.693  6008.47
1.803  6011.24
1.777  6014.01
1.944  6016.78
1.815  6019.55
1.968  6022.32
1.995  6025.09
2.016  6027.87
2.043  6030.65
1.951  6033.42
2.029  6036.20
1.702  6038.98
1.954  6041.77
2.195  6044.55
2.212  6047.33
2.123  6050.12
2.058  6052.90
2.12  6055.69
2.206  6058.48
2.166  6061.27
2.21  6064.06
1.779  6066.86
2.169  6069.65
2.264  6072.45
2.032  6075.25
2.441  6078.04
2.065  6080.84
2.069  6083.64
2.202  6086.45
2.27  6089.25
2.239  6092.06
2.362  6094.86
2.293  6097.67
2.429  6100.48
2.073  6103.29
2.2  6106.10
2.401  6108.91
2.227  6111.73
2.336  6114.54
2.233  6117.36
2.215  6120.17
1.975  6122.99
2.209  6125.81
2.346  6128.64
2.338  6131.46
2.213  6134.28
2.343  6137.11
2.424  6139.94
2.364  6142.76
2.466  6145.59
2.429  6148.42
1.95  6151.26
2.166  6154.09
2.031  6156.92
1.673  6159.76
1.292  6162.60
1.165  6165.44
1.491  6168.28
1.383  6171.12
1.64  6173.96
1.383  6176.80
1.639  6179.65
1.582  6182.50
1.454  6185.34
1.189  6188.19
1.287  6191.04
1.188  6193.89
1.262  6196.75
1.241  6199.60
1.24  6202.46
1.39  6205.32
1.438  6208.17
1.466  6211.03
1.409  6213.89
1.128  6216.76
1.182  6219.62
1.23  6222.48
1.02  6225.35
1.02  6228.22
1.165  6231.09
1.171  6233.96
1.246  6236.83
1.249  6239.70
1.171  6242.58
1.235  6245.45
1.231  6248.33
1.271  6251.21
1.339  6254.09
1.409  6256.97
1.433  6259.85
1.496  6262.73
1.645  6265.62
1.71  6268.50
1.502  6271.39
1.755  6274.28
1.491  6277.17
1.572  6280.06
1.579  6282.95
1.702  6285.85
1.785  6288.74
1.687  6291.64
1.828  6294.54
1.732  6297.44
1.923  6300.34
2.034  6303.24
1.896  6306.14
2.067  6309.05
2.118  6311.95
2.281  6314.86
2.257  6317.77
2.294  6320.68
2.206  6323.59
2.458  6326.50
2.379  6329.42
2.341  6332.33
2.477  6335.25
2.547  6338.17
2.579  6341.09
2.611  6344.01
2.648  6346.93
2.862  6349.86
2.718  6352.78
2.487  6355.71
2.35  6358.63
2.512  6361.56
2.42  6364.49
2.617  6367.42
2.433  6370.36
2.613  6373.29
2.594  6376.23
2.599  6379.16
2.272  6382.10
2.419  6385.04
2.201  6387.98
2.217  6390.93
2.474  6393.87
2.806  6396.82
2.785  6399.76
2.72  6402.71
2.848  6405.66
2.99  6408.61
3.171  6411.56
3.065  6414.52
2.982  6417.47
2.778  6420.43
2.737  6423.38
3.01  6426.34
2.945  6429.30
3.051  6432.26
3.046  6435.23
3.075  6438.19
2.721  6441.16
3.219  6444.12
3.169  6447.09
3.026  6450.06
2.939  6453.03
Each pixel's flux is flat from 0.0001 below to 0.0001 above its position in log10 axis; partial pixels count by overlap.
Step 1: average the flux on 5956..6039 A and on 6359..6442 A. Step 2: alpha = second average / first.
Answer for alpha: 1.54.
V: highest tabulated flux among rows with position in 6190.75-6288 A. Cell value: 1.755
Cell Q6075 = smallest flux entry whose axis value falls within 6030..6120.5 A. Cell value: 1.702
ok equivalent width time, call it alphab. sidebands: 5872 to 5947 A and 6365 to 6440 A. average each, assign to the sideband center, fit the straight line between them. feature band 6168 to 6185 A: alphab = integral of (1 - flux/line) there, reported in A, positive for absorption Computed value 4.5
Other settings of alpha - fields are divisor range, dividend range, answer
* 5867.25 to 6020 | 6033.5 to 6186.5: 1.40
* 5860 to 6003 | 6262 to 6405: 1.54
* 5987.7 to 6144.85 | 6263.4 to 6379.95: 1.04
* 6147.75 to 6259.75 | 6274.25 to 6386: 1.61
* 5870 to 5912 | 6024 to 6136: 1.98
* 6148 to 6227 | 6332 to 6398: 1.74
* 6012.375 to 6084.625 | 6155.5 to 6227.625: 0.67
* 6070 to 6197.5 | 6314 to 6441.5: 1.32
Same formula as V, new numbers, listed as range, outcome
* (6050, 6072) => 2.21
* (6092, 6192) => 2.466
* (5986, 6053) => 2.212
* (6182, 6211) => 1.582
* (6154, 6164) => 2.166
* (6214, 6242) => 1.249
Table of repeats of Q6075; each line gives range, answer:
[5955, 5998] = 1.448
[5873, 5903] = 0.4273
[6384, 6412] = 2.201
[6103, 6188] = 1.165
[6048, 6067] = 1.779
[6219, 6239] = 1.02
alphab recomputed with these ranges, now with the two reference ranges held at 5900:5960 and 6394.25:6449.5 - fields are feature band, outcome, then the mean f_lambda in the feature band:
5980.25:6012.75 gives -3.0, 1.78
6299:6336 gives 5.9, 2.21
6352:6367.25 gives 1.4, 2.5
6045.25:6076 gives -5.0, 2.13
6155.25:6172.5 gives 5.1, 1.52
